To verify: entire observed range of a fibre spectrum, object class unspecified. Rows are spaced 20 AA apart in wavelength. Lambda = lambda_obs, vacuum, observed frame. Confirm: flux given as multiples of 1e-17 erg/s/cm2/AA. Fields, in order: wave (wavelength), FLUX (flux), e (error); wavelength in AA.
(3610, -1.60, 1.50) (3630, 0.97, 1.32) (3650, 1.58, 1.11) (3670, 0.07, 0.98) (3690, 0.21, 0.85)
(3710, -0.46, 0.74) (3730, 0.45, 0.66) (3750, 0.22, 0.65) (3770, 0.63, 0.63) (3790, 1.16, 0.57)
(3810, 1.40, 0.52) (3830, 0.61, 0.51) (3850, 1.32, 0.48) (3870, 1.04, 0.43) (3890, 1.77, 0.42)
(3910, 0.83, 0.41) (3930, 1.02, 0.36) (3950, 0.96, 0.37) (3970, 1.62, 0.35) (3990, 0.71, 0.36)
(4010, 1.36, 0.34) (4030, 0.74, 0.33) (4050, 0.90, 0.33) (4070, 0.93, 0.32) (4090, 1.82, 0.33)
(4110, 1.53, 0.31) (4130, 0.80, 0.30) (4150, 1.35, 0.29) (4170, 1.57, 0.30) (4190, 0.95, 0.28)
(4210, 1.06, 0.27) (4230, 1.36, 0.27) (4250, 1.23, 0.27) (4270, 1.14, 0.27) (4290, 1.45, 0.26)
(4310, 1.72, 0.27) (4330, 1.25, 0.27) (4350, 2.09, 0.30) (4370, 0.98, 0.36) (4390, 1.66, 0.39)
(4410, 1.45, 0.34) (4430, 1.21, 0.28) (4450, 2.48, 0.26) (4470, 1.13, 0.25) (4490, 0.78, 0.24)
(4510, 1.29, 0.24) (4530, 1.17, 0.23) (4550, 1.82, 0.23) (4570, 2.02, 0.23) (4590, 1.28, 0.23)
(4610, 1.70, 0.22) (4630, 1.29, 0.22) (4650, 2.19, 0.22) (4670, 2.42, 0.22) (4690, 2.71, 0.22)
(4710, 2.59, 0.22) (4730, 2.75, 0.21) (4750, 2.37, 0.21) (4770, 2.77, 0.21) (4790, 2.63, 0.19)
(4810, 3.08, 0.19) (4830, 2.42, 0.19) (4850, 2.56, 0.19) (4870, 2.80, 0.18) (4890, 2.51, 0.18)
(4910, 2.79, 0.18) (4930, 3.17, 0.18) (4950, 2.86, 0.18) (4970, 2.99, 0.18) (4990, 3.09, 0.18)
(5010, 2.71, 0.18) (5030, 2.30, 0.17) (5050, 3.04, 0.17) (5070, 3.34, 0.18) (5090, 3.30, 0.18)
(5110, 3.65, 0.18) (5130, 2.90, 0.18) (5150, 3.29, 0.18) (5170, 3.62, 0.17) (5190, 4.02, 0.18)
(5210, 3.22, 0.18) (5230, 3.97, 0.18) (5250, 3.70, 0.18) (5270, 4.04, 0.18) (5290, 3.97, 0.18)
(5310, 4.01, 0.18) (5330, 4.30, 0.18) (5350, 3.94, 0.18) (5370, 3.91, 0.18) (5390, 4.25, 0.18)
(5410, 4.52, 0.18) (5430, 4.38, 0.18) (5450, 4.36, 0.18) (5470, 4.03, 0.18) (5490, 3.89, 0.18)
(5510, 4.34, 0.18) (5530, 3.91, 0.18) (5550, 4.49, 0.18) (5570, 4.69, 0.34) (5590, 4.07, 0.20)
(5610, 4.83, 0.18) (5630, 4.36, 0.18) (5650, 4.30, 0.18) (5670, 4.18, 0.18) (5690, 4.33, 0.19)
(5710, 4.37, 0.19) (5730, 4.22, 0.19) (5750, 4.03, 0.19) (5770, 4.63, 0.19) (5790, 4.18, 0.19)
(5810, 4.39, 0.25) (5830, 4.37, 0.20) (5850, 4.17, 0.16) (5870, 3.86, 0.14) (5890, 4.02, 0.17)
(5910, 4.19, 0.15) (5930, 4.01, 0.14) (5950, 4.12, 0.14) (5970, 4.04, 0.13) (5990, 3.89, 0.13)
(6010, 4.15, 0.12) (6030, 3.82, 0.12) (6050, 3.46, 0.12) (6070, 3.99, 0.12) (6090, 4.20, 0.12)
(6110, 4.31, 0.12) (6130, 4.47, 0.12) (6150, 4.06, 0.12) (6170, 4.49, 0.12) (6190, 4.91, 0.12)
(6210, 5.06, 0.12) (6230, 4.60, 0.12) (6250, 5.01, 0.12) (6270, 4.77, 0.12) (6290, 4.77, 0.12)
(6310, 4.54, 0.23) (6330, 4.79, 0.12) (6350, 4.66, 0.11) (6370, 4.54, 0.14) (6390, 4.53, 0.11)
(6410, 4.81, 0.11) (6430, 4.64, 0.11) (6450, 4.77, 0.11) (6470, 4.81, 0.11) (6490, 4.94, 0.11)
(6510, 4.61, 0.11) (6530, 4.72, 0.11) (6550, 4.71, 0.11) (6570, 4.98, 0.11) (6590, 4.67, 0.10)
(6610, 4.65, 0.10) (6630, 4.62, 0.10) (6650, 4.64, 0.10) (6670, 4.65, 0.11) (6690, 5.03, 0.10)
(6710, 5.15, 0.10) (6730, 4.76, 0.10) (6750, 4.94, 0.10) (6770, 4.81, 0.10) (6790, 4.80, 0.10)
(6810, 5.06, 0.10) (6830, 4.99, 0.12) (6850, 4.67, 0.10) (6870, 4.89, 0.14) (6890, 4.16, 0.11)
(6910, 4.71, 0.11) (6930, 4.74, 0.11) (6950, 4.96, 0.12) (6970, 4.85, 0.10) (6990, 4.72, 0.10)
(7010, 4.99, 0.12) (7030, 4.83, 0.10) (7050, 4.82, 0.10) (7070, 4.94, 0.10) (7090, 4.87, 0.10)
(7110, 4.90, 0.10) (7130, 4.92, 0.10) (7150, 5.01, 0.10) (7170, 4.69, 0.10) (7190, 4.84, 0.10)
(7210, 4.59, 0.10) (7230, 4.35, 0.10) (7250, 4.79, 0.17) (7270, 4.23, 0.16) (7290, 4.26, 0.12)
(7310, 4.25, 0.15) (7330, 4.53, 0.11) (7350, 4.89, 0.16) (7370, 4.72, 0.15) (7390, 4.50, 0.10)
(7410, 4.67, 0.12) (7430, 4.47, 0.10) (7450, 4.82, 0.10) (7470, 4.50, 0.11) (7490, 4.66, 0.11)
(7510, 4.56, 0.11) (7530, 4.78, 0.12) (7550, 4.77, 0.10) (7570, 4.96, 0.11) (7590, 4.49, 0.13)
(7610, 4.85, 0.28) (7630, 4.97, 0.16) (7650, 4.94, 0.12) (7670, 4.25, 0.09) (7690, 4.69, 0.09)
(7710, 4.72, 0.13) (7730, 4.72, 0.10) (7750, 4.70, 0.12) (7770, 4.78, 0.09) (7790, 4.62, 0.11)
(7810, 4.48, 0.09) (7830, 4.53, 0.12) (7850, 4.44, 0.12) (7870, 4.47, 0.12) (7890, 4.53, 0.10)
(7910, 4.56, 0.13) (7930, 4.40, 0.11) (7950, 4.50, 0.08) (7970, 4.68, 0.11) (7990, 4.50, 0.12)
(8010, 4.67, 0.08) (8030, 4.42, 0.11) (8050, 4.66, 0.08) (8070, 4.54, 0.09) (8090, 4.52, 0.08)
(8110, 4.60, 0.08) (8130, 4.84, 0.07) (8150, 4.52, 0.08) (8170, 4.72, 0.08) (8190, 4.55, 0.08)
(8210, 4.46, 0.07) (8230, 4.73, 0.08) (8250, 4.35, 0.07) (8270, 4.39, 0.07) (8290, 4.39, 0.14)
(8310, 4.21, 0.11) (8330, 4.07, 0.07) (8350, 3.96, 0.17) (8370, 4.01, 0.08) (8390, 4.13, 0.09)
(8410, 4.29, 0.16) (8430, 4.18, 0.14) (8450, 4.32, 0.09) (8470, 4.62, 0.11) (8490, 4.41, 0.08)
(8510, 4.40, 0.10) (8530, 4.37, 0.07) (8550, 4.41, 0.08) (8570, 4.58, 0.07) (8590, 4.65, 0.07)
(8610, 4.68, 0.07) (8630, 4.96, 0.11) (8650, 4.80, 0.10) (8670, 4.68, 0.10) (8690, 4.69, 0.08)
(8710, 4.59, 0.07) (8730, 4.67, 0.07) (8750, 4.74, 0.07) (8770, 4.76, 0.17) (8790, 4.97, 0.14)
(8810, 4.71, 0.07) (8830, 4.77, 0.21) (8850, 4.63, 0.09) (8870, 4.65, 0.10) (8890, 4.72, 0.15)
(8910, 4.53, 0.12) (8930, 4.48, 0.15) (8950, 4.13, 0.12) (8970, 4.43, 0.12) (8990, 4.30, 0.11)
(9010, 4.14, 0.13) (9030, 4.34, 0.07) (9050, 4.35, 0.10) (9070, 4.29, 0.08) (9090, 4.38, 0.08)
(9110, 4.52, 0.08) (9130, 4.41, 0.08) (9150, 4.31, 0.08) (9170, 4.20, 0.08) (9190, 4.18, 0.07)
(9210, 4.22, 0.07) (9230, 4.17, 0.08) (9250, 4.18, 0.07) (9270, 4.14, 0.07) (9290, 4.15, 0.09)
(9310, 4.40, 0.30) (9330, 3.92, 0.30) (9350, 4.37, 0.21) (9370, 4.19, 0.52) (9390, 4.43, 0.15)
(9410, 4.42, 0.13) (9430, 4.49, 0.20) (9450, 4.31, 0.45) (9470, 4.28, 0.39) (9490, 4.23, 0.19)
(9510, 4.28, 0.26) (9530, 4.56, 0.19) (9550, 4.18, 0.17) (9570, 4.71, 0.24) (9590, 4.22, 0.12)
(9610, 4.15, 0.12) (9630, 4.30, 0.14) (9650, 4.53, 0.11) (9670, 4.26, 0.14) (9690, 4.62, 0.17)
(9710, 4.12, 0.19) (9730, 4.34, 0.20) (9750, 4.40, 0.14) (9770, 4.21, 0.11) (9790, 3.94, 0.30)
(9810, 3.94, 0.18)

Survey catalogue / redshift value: 0.168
